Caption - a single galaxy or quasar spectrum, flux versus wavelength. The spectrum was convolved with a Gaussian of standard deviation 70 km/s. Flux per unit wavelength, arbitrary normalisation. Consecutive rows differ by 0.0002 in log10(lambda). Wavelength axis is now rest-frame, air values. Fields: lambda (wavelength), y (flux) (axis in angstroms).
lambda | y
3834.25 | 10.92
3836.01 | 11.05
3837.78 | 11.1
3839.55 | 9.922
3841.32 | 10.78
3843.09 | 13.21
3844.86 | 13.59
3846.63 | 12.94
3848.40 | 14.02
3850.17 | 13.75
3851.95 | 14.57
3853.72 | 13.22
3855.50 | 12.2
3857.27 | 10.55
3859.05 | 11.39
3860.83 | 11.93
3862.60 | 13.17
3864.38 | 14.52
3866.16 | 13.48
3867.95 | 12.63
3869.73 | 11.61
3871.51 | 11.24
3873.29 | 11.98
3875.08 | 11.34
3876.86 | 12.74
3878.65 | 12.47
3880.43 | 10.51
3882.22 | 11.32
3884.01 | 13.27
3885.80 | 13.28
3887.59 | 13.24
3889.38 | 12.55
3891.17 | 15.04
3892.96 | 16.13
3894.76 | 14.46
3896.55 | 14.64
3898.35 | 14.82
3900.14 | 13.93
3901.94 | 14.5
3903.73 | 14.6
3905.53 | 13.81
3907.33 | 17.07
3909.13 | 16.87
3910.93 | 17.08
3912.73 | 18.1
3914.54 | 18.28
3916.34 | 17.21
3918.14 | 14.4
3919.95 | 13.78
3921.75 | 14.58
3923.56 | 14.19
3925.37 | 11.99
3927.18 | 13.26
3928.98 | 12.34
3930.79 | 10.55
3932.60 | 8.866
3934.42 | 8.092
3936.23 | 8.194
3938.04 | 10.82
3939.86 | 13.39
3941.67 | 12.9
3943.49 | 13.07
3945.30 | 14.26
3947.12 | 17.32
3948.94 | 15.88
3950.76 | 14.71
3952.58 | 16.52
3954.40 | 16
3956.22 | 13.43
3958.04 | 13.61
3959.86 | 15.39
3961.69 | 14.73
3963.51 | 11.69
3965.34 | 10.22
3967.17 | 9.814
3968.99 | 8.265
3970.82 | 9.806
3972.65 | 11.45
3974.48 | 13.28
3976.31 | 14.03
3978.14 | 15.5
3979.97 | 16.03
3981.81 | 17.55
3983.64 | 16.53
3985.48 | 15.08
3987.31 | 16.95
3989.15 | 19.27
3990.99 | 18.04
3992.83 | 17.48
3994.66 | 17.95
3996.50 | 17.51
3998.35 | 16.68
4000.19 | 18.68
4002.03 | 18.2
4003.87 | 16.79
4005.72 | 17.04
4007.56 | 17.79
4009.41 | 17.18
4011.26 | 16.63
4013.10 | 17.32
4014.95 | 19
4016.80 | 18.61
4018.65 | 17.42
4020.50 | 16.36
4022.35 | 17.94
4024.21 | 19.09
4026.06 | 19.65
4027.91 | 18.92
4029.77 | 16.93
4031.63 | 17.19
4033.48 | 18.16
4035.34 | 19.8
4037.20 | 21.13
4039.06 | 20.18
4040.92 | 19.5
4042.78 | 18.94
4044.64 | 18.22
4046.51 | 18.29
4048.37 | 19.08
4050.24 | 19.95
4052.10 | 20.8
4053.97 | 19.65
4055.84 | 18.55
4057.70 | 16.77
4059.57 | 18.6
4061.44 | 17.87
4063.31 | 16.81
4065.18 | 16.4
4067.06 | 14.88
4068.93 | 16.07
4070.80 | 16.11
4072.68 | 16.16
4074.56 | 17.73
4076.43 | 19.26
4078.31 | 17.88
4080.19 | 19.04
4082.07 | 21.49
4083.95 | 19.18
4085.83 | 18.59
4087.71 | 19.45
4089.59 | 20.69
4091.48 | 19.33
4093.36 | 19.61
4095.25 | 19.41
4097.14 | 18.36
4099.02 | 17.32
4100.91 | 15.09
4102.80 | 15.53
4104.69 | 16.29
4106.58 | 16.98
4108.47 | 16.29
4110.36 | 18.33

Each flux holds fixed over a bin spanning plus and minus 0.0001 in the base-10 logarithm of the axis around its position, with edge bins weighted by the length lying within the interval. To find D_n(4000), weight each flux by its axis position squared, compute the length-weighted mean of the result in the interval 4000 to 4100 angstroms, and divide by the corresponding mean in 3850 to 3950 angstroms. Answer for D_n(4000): 1.47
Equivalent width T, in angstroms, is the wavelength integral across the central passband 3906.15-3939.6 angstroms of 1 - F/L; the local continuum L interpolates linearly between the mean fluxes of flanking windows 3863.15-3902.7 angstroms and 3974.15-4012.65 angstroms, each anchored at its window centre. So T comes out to 1.9 angstroms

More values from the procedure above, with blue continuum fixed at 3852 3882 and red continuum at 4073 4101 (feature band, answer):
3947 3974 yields 3.4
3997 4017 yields -1.4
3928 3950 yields 3.5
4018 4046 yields -2.3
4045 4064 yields -0.8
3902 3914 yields -2.4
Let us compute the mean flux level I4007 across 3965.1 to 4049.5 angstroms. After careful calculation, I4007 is 16.9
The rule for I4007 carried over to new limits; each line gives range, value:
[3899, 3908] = 14.7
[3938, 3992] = 14.2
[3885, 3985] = 13.9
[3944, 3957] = 15.4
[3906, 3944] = 13.6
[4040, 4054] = 19.3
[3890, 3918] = 15.7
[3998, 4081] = 18.1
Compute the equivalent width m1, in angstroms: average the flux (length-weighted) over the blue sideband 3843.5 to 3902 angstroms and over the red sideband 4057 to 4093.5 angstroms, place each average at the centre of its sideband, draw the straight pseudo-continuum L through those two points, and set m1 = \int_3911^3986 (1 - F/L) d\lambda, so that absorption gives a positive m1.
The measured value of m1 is 6.7 angstroms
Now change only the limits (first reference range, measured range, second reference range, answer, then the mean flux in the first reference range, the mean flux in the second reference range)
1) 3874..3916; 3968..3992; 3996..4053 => 3.2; 14.4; 18.4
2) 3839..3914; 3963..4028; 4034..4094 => 2.6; 13.4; 18.6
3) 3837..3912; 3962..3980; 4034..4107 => 4.4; 13.2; 18.3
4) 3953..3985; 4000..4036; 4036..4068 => -3.2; 13.4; 18.6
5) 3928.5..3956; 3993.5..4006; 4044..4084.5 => -1.8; 12.9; 18.1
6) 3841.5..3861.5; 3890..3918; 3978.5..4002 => -2.3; 12.8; 17.3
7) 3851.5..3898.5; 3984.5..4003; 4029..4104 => -1.5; 12.9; 18.3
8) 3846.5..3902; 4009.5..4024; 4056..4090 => -1.0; 13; 17.9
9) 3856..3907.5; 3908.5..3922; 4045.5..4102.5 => -2.3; 13.1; 18.2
